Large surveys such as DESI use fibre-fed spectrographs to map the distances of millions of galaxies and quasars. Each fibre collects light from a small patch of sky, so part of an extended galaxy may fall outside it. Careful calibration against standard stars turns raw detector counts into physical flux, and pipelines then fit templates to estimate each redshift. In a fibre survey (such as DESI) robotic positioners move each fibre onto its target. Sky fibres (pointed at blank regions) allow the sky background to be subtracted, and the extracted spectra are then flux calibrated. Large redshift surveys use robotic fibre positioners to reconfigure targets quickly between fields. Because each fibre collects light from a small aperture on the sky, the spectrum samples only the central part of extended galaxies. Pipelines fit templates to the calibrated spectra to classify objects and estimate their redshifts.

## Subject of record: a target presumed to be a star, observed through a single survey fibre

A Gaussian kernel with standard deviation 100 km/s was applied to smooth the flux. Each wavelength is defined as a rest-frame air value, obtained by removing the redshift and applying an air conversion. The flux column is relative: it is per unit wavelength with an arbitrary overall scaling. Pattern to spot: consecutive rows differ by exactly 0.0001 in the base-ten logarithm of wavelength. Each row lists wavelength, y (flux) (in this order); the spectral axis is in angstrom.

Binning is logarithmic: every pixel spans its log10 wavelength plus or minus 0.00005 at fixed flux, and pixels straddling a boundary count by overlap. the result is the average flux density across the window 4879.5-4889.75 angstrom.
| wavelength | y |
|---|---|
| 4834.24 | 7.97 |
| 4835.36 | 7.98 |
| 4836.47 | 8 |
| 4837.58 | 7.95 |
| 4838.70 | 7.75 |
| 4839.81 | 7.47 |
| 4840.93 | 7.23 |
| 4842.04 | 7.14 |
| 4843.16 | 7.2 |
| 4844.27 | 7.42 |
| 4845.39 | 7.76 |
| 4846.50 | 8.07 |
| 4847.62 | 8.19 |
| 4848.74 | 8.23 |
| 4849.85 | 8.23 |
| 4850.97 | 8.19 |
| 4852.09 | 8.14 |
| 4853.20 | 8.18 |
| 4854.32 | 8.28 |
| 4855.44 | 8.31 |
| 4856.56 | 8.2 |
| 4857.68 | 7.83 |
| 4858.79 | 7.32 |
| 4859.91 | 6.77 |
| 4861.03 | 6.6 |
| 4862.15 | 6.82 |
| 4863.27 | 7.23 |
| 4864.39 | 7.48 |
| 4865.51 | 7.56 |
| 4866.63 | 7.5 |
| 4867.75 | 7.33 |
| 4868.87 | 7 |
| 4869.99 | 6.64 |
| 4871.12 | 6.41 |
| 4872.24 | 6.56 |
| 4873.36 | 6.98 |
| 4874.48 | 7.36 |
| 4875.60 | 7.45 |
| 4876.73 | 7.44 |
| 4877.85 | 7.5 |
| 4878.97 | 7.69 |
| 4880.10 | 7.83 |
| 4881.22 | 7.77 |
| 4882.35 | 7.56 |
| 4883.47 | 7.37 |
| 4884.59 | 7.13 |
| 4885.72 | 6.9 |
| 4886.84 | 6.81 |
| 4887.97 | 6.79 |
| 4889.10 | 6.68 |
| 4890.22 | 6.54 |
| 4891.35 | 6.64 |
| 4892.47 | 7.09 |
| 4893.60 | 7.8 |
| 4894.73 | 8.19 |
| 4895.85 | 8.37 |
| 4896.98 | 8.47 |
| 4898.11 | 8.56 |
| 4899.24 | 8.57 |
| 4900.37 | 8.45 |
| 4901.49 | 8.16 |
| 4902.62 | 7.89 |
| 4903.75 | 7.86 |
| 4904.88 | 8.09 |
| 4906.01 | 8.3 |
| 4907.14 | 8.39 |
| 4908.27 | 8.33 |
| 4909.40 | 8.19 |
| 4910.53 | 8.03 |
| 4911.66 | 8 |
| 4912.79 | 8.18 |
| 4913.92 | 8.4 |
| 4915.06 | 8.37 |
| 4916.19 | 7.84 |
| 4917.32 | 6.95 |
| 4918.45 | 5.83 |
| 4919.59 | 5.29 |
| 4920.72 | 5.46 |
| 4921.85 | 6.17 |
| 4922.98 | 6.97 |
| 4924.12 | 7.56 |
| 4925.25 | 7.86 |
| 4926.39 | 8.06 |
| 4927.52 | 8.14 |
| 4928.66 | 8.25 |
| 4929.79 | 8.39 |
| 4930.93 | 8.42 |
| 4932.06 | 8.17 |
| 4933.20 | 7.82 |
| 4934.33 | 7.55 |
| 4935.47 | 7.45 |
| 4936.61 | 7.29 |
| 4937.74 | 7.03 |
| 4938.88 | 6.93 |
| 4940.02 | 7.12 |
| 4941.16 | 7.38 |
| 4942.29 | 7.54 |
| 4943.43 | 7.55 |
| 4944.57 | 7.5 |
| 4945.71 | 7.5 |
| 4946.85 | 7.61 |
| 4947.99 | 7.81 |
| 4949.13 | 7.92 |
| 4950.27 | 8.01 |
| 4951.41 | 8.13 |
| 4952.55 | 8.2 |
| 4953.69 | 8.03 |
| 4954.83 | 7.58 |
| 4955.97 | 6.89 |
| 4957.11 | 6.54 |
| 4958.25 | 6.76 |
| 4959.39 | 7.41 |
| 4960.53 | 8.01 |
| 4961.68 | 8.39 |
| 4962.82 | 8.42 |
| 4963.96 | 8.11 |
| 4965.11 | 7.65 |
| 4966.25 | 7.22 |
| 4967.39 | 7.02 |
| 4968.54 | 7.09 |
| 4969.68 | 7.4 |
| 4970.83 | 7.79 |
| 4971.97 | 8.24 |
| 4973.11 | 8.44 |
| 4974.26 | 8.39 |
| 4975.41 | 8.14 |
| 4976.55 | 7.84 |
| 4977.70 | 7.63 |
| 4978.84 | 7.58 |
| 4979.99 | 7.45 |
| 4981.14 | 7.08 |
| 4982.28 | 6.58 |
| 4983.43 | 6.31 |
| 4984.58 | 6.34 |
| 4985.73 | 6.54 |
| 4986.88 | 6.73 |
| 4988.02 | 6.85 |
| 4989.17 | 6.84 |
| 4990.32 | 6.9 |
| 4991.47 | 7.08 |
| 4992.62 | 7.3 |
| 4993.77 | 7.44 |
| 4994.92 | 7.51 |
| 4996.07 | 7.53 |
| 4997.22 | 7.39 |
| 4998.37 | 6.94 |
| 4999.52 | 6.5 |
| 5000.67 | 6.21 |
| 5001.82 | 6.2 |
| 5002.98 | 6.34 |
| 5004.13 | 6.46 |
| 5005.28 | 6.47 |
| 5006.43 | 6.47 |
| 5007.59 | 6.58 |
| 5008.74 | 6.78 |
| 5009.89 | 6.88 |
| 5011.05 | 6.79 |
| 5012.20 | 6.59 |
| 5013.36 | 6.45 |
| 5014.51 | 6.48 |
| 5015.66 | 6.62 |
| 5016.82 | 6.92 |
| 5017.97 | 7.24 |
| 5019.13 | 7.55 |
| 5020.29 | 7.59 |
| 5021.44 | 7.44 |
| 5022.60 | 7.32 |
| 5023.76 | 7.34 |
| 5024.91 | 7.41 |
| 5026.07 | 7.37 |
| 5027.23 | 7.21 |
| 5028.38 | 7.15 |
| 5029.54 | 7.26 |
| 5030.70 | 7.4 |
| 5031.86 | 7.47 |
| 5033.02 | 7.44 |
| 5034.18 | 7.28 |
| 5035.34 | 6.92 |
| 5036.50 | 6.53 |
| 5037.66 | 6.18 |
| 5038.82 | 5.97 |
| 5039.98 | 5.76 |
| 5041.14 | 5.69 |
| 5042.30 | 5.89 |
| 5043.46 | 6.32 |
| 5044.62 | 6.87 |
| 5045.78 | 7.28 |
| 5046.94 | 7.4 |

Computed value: 7.2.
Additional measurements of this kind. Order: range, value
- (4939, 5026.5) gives 7.26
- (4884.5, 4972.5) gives 7.61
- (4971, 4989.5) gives 7.33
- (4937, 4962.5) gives 7.55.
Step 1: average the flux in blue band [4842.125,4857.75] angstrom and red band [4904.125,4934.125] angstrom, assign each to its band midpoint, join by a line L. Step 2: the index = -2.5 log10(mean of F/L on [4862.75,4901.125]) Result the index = 0.06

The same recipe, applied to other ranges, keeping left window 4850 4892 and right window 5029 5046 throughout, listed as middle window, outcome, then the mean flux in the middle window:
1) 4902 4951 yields -0.07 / 7.61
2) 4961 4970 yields -0.11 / 7.67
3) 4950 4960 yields -0.08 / 7.5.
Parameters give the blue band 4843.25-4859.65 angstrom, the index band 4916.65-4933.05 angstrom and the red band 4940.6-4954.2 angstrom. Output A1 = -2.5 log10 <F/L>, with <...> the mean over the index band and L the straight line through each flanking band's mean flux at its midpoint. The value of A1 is 0.078 mag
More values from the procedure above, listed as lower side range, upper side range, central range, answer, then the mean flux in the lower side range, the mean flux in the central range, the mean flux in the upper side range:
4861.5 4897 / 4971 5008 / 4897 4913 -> -0.14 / 7.26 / 8.22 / 7.08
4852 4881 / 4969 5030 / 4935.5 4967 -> -0.05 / 7.39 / 7.57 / 7.09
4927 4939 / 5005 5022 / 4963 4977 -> -0.06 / 7.8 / 7.8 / 6.86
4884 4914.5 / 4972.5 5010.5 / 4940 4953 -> -0.04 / 7.81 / 7.71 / 7.02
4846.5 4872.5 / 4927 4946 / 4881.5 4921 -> 0.00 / 7.54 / 7.6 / 7.65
